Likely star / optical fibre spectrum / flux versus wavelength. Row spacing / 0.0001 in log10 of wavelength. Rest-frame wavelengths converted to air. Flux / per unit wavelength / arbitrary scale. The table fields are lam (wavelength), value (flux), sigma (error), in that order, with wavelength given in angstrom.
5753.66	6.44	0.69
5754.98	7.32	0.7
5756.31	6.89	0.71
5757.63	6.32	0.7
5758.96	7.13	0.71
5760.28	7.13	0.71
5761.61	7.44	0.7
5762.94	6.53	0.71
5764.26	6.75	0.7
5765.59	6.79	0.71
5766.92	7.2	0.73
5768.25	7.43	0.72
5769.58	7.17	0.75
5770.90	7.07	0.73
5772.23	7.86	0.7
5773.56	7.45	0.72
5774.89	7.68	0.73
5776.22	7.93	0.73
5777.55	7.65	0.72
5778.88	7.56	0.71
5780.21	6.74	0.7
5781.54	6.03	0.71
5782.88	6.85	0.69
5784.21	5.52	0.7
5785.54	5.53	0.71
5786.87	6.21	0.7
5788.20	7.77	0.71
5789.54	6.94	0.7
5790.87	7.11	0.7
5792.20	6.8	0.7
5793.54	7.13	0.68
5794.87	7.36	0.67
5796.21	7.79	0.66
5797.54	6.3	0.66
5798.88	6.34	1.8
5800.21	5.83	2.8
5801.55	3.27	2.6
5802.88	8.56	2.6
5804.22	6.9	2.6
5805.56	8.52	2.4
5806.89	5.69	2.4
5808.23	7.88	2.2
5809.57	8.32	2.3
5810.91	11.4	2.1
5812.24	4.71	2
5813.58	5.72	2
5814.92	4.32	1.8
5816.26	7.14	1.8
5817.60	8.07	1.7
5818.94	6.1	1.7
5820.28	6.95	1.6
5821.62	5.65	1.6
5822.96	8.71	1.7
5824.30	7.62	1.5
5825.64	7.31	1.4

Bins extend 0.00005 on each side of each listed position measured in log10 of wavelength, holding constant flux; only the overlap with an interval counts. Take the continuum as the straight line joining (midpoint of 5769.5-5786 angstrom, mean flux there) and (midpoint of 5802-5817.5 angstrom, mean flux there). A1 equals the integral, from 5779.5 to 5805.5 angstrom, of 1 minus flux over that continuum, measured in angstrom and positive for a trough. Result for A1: 1.70 angstrom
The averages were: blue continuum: 7.02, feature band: 6.62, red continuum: 7.17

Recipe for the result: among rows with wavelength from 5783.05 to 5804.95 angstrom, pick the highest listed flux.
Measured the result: 8.56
